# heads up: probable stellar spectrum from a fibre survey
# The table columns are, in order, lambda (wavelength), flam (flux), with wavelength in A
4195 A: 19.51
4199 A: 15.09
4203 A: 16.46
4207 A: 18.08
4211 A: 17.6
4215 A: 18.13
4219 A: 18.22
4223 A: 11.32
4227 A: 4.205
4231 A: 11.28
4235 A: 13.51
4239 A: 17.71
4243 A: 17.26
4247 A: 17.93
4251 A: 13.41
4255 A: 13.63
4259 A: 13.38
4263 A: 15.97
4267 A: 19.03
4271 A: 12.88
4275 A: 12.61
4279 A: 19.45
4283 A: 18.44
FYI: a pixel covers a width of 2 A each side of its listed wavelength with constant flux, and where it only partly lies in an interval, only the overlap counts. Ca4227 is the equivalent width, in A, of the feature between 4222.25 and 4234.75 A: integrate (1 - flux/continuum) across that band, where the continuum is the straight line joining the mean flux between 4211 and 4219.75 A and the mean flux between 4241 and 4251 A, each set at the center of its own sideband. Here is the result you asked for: 5.82 A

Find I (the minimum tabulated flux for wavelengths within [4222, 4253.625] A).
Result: 4.205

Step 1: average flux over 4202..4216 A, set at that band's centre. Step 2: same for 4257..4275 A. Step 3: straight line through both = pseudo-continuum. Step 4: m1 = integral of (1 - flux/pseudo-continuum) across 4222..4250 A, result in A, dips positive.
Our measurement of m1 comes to 5.0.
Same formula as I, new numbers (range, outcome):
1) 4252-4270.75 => 13.38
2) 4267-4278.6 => 12.61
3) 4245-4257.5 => 13.41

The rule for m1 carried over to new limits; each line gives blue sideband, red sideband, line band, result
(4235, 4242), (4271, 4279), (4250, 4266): 0.9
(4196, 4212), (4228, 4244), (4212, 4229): 2.6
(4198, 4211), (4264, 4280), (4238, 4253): -0.3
